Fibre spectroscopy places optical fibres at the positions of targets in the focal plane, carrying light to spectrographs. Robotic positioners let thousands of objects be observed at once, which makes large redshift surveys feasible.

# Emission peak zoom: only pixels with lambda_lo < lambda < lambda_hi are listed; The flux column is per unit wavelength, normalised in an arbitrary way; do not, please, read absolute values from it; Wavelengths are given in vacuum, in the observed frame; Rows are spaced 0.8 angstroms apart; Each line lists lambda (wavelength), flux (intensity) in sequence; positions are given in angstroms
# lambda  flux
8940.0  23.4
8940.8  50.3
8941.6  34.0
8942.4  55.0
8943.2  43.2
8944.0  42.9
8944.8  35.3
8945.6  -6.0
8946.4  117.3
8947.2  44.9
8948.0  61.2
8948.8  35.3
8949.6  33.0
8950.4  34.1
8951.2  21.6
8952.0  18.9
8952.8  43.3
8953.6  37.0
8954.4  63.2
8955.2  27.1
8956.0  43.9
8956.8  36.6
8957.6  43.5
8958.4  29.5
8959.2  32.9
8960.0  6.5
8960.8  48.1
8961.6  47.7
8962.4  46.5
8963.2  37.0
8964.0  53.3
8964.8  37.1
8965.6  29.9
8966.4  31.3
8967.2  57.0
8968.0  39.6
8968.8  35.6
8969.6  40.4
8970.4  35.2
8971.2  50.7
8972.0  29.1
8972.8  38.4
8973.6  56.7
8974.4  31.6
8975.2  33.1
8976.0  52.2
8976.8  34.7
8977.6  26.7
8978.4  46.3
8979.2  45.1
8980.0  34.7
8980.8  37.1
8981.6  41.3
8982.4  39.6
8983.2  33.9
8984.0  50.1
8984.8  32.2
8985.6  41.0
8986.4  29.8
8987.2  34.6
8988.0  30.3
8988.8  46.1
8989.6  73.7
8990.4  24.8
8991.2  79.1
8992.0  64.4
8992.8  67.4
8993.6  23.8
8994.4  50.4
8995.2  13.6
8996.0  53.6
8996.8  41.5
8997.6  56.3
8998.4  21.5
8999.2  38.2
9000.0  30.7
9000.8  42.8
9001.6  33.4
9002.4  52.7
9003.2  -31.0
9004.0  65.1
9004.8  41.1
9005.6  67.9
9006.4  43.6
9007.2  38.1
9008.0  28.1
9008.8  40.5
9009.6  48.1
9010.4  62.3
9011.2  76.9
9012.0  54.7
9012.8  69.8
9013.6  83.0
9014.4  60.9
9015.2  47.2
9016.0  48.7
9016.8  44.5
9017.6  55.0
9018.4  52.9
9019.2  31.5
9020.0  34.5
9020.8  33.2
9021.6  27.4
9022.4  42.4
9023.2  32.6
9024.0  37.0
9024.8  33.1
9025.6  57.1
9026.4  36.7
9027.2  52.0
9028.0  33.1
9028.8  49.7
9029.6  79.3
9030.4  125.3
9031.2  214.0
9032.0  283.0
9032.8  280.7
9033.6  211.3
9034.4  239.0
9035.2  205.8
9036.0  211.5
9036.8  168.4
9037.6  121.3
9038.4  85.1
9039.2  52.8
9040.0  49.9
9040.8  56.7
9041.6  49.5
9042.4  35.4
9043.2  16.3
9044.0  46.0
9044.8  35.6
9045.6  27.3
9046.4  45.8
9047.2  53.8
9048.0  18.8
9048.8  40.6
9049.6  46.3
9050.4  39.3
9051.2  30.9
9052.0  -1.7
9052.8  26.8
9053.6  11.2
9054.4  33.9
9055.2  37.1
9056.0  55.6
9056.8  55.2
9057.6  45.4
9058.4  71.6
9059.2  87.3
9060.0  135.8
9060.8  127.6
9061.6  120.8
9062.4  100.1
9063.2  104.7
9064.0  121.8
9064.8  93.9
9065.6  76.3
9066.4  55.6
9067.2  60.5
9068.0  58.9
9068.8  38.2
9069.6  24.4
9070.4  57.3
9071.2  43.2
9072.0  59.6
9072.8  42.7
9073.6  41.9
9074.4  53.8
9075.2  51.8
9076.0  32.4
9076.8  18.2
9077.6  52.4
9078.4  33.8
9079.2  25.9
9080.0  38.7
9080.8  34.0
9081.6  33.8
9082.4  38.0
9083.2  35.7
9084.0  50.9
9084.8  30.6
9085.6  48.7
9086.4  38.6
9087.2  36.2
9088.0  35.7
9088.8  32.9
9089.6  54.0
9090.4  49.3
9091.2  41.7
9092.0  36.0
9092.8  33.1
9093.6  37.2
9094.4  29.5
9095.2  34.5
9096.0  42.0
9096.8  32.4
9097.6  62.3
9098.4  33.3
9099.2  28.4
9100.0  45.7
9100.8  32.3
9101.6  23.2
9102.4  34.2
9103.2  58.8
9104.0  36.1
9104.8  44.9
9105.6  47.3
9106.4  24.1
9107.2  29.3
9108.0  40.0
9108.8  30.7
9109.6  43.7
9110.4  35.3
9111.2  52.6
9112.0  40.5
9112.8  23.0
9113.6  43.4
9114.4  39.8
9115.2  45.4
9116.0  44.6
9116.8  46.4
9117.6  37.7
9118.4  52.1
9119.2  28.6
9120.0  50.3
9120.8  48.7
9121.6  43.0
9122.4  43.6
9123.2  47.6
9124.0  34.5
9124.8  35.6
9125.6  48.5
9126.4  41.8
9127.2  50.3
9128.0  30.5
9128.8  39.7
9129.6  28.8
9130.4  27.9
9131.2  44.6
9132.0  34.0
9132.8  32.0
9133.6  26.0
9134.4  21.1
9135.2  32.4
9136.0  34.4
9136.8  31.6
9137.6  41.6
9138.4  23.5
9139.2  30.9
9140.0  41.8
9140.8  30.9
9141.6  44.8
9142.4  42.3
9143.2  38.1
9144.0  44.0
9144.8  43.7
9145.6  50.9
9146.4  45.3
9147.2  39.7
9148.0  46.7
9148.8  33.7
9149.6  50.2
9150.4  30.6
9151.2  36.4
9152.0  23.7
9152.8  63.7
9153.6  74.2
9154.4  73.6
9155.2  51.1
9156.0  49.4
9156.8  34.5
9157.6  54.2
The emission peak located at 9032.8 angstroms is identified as H-alpha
